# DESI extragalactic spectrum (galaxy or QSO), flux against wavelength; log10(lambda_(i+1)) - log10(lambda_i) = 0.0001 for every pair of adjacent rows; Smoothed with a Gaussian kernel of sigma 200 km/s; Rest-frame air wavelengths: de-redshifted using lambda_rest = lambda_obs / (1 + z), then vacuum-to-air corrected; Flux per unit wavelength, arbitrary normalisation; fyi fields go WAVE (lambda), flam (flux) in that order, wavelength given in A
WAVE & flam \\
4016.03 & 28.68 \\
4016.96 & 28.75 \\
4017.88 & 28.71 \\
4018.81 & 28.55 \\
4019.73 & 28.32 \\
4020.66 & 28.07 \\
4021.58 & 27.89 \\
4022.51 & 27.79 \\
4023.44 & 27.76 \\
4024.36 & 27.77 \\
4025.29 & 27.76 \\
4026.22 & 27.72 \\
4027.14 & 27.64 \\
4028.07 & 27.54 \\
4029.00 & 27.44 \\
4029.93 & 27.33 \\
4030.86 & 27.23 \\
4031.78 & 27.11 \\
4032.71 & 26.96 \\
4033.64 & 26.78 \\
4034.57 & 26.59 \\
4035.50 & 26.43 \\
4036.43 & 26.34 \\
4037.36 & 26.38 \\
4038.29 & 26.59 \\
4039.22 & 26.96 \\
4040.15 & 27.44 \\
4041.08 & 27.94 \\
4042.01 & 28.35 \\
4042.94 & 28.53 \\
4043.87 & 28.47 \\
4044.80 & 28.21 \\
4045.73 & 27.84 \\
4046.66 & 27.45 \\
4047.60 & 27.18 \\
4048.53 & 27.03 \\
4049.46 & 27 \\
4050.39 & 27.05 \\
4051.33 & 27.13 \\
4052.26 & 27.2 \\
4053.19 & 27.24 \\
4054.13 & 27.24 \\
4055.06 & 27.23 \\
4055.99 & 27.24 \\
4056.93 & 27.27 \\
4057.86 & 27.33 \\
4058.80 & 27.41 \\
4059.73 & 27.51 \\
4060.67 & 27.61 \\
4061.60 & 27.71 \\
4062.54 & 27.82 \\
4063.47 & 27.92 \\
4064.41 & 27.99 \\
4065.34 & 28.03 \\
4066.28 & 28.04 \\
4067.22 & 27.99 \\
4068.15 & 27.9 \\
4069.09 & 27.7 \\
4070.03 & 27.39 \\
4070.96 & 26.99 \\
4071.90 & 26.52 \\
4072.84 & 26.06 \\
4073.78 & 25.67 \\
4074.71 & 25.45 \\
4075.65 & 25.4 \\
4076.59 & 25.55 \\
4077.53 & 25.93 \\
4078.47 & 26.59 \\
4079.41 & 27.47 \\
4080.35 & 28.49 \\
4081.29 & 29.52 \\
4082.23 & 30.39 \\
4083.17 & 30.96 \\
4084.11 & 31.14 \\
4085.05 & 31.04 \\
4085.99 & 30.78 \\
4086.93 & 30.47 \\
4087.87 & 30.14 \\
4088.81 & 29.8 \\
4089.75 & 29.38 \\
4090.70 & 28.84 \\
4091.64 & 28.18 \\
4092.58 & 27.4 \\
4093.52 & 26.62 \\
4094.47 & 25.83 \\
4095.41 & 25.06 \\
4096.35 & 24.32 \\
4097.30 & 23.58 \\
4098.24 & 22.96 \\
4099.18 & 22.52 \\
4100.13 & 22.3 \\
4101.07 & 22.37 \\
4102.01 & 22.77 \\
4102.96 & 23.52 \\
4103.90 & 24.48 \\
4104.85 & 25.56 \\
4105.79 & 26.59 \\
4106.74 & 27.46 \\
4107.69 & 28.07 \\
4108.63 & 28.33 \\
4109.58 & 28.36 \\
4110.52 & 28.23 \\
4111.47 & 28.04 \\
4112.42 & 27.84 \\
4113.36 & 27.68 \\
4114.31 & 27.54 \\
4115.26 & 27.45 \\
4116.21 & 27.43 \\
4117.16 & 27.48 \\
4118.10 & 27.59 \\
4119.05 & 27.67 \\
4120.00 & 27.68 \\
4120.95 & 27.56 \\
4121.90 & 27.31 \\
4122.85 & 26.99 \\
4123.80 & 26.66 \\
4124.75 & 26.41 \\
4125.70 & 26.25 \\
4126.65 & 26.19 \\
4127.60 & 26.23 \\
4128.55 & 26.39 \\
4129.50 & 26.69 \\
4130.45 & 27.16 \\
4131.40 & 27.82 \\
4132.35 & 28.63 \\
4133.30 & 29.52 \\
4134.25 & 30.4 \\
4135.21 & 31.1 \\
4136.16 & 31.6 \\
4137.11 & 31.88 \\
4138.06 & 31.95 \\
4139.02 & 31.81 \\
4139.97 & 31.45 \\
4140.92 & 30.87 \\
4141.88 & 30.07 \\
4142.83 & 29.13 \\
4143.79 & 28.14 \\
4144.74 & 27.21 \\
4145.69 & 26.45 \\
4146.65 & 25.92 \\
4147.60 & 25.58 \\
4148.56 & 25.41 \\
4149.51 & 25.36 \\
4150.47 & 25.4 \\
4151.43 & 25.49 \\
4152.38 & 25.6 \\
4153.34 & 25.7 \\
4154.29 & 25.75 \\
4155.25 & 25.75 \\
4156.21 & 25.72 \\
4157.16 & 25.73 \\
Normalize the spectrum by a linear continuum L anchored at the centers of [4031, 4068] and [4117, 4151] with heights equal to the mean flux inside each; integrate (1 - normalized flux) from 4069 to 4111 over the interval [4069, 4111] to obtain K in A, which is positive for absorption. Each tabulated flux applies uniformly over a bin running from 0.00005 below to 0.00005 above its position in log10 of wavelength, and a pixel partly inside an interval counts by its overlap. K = 1.2 A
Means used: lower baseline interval 27.4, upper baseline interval 28.1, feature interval 26.9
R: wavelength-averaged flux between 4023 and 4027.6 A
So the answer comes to 27.8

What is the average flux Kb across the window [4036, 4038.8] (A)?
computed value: 26.4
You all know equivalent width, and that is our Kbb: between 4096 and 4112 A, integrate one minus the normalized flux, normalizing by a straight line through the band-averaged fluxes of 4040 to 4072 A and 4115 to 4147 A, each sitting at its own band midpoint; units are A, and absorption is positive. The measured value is 1.6 A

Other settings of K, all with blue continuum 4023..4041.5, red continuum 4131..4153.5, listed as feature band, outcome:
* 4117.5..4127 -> 0.40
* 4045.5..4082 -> 0.40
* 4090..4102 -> 1.26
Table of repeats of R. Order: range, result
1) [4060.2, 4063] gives 27.7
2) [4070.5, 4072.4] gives 26.7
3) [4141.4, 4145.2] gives 28.6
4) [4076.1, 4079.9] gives 26.4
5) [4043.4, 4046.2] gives 28.2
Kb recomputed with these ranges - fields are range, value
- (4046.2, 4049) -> 27.2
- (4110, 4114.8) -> 27.9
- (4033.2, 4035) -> 26.7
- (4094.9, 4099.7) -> 23.7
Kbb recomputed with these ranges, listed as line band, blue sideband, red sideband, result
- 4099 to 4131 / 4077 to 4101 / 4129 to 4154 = 1.6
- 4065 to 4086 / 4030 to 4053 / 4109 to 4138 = -0.2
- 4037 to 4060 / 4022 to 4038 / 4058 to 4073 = 0.0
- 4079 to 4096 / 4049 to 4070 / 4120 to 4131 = -1.1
